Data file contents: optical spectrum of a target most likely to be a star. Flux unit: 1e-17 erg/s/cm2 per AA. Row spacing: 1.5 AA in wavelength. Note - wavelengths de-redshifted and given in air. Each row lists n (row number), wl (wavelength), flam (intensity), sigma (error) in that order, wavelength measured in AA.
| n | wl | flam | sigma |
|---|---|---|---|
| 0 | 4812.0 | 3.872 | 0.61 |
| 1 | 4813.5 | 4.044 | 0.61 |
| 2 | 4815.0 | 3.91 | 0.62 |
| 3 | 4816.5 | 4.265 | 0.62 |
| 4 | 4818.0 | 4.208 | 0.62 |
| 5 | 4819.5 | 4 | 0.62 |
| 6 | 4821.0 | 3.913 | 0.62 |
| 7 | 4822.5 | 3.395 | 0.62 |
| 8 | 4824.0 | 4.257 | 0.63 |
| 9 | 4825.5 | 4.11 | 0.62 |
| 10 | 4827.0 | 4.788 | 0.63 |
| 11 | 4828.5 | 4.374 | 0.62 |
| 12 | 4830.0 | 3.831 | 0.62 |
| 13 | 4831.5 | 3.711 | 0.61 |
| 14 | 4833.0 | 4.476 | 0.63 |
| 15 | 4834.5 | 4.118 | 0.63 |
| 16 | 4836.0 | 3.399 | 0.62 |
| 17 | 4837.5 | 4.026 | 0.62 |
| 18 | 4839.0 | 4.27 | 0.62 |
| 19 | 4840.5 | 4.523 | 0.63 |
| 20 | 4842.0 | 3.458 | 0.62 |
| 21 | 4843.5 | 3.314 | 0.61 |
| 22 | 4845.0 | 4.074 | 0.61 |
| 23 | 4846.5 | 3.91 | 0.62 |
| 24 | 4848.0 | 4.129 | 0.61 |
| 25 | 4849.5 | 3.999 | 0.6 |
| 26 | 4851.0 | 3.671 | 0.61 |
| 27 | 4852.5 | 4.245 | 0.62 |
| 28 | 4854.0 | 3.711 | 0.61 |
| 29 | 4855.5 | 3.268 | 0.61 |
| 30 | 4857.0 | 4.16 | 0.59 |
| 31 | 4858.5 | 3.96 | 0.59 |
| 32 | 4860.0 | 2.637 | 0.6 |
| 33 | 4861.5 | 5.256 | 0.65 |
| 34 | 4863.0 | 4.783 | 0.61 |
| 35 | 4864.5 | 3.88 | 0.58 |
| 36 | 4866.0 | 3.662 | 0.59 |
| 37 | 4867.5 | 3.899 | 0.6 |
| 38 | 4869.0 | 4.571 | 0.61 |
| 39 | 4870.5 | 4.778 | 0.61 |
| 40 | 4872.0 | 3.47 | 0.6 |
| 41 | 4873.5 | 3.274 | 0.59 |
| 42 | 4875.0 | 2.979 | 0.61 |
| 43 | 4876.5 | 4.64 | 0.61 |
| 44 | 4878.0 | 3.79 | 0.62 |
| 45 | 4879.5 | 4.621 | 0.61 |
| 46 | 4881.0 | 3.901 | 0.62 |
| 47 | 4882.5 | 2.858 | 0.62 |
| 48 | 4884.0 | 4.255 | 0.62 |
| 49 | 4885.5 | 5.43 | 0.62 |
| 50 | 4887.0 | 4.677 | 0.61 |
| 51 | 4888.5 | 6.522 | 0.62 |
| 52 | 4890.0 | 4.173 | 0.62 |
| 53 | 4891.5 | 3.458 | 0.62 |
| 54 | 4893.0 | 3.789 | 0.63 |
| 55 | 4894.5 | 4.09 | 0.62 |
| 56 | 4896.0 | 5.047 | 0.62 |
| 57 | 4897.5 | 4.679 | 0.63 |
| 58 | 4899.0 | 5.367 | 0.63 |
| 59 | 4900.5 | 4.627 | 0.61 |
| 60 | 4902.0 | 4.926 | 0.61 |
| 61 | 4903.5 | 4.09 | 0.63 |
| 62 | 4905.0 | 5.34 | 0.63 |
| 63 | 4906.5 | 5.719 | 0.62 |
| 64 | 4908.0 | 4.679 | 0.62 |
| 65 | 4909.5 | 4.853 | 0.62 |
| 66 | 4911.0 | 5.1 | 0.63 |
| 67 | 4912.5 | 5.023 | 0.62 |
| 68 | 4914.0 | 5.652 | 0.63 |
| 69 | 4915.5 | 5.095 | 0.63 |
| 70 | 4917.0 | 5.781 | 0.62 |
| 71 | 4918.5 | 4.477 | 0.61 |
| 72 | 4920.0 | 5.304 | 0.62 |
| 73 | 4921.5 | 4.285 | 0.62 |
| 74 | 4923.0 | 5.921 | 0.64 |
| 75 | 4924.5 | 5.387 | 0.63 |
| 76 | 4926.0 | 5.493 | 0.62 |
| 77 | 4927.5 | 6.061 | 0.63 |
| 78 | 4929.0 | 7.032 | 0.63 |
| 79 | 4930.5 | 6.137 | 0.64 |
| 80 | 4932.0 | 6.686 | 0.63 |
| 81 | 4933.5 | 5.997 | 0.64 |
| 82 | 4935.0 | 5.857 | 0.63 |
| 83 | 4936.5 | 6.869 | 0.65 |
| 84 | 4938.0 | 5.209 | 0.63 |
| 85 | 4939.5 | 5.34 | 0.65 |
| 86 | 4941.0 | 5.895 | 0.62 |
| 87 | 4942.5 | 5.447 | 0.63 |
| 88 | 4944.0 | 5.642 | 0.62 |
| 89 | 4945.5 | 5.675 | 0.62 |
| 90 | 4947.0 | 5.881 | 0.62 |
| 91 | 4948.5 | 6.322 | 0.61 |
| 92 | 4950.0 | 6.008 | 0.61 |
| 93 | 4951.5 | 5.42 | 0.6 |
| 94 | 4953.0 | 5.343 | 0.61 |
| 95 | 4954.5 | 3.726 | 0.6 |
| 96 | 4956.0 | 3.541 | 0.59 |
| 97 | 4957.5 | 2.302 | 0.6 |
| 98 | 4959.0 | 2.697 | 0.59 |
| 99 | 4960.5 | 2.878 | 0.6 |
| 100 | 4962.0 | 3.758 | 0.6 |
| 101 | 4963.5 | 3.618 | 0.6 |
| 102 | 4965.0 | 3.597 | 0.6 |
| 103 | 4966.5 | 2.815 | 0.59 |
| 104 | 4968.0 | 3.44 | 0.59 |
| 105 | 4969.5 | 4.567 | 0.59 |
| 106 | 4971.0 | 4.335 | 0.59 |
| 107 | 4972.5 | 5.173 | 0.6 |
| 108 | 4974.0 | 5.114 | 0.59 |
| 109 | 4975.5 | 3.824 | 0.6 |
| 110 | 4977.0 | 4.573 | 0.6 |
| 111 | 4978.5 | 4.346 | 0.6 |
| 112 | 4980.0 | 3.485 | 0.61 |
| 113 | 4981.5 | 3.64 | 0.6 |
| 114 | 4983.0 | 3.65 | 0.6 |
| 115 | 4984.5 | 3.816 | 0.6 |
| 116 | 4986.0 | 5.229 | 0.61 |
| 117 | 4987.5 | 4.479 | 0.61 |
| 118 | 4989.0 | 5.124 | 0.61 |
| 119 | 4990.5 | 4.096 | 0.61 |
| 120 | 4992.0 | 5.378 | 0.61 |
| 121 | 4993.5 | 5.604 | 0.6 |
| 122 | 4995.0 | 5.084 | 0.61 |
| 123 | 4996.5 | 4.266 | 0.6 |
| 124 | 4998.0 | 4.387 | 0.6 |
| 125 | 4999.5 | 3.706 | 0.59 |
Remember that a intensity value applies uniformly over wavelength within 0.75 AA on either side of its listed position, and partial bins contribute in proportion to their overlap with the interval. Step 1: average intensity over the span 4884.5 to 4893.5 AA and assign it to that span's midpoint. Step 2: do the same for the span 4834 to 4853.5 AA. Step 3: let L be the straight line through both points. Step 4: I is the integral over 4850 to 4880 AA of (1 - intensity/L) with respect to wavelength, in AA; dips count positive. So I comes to 2.3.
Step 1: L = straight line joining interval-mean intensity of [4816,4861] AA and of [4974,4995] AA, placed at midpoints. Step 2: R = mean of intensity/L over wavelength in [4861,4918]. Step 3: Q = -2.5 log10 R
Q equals -0.10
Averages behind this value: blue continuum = 3.95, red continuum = 4.45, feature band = 4.54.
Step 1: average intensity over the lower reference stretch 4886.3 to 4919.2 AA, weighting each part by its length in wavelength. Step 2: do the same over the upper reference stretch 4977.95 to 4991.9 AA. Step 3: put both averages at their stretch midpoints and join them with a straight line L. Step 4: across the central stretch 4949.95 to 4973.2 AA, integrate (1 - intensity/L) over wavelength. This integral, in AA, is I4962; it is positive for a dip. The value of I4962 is 2.9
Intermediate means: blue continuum 4.87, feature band 3.89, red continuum 4.26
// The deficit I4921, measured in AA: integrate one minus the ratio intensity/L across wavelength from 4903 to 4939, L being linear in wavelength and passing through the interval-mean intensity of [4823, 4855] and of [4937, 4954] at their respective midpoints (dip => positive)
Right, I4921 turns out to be -1.61 AA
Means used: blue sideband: 4.01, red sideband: 5.64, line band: 5.51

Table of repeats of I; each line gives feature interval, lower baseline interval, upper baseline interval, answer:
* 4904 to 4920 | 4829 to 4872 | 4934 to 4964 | -2.15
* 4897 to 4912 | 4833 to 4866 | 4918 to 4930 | 0.50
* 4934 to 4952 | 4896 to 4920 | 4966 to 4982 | -4.89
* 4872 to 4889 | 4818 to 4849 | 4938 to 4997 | -0.06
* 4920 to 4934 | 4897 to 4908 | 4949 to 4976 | -3.94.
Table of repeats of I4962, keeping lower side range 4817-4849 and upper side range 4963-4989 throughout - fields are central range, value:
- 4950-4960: 0.3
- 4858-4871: -0.3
